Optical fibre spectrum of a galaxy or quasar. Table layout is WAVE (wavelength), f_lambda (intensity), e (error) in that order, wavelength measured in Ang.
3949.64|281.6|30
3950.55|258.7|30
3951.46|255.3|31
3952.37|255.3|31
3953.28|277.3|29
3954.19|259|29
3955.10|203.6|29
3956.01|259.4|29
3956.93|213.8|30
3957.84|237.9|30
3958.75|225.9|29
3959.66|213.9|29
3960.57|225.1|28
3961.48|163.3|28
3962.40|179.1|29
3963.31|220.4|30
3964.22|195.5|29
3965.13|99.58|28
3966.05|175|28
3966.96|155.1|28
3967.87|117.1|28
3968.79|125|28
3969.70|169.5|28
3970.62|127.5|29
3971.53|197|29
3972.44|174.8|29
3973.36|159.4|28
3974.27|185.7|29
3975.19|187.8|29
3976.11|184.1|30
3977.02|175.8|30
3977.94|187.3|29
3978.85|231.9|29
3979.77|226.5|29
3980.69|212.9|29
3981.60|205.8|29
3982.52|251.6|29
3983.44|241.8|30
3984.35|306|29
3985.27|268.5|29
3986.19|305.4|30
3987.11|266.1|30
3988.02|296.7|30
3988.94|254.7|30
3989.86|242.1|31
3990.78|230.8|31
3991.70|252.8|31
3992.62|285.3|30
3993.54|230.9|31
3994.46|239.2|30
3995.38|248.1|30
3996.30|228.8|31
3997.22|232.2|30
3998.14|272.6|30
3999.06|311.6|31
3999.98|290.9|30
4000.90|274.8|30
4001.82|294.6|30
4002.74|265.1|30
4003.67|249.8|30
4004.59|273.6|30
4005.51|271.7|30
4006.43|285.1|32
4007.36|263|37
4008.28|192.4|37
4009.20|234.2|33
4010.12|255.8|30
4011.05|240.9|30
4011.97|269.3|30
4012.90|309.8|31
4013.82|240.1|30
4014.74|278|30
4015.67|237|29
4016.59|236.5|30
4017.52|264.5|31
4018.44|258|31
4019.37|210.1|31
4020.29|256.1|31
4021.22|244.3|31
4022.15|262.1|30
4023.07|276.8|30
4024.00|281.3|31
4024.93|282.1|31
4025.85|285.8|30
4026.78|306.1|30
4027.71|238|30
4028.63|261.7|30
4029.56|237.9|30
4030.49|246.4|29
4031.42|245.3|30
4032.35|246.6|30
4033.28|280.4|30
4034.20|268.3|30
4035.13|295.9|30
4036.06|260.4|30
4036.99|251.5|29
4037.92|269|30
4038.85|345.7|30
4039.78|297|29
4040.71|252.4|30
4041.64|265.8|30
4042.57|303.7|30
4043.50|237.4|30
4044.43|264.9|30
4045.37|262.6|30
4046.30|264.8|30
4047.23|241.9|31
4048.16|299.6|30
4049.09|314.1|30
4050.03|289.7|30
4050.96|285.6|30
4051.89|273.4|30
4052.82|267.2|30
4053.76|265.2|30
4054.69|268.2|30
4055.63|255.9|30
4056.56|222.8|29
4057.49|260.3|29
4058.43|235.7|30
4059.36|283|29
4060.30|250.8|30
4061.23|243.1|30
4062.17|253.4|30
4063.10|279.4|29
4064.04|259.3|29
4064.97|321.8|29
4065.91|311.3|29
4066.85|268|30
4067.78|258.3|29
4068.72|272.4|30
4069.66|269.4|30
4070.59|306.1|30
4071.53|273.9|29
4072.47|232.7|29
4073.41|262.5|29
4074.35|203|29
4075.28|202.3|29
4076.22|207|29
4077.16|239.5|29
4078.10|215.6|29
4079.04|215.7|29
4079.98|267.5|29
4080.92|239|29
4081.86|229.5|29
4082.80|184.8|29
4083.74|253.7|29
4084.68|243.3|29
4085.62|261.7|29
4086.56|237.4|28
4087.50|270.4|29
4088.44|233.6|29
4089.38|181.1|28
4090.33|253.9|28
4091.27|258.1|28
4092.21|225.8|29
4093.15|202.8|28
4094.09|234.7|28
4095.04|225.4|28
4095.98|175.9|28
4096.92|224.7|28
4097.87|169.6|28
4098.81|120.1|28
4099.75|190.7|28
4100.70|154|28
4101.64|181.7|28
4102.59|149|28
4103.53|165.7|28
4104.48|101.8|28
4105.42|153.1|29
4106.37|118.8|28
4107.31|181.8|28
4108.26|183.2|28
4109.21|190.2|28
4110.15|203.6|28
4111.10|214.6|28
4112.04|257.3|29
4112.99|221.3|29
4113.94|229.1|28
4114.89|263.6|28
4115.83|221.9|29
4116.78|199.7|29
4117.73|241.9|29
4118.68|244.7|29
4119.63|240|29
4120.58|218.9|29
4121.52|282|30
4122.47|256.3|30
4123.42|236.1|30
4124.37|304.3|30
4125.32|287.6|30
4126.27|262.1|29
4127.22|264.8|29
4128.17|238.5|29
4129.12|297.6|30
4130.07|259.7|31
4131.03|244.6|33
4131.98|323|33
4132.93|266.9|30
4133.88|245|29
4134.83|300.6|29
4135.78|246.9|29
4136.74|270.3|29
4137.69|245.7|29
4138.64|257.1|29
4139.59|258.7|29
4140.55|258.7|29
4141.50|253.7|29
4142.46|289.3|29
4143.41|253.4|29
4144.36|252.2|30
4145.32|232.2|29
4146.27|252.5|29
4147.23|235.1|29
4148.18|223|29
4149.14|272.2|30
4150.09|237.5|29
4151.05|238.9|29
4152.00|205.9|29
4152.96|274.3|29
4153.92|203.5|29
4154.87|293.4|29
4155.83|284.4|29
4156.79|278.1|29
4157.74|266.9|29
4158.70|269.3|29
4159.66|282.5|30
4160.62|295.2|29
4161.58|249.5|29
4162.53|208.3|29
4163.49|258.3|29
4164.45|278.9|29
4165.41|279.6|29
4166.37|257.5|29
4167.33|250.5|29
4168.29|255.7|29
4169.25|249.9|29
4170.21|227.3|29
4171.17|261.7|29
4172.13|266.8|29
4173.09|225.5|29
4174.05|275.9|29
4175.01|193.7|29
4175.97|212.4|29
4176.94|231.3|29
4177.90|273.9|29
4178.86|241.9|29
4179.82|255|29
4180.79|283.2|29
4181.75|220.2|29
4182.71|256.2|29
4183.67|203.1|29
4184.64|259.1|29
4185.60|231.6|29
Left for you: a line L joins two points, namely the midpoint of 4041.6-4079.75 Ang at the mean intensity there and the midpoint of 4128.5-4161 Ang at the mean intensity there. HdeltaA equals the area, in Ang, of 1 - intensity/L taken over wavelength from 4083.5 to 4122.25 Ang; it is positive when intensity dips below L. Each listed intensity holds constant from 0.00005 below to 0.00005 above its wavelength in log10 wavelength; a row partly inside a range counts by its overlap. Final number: 7.65 Ang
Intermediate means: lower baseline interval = 261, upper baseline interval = 261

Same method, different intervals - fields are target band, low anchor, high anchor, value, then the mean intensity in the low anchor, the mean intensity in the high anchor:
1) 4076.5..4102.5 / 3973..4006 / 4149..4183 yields 3.4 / 246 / 253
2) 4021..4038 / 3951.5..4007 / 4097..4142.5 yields -2.9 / 227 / 228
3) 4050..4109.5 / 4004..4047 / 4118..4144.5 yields 7.6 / 263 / 263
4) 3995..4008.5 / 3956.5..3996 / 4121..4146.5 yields -2.7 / 212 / 265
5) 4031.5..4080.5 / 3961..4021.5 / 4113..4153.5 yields -4.7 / 231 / 254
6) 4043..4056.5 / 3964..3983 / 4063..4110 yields -4.1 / 178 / 221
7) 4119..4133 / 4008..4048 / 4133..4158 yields -0.5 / 262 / 255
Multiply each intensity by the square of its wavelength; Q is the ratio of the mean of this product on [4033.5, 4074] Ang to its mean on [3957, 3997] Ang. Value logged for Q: 1.3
